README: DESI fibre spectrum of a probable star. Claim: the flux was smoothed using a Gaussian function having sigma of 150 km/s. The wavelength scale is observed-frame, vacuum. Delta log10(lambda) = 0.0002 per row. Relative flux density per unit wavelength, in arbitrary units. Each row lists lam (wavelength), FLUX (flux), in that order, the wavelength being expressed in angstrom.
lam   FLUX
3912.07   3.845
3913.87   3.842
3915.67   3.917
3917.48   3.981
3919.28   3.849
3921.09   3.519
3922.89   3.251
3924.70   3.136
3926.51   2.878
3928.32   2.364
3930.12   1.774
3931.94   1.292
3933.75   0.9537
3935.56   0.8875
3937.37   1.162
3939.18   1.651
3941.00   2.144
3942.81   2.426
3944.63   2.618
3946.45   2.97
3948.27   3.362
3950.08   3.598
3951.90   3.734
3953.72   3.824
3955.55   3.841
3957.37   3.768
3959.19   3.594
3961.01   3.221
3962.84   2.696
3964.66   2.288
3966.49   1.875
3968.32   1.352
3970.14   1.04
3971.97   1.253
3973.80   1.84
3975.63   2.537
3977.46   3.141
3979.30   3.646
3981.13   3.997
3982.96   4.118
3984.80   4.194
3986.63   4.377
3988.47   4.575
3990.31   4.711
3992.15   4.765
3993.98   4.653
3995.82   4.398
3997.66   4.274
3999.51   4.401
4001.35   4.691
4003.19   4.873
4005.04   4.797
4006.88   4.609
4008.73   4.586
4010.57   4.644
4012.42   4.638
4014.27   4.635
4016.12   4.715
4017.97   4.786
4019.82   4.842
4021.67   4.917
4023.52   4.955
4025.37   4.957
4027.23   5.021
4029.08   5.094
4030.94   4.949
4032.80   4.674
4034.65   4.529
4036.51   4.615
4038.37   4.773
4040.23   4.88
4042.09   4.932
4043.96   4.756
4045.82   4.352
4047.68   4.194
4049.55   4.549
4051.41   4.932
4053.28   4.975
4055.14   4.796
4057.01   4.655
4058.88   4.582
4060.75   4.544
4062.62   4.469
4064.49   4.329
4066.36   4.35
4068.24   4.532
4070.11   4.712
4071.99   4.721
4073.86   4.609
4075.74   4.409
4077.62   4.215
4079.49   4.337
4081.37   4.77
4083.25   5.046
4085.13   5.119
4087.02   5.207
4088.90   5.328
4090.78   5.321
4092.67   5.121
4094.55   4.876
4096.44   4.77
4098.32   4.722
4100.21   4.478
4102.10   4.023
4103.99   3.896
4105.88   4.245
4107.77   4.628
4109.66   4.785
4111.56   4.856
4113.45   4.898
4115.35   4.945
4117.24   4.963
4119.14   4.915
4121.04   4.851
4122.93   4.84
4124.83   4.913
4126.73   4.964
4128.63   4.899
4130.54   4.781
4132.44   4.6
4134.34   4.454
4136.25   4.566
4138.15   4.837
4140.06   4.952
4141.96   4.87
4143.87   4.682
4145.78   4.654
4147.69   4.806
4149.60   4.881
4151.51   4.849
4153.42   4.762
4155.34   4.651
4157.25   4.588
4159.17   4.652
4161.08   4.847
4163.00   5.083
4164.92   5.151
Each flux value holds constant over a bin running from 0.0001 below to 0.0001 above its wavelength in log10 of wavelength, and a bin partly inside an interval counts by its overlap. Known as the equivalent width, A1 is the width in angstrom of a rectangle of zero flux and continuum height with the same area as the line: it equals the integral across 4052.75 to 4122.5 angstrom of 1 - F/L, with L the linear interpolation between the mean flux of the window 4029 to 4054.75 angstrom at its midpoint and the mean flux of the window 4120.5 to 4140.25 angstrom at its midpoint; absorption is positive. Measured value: 0.7 angstrom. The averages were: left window 4.72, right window 4.78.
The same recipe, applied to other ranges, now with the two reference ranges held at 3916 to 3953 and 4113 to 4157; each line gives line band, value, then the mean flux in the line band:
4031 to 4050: -4.43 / 4.64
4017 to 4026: -3.37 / 4.89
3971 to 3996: -4.30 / 3.7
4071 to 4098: -3.77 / 4.84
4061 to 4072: -1.23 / 4.5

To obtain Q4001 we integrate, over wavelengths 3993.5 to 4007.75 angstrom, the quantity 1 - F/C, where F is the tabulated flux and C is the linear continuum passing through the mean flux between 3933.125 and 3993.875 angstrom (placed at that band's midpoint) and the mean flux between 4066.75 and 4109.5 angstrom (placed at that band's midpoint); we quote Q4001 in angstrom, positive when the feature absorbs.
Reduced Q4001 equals -4.6 angstrom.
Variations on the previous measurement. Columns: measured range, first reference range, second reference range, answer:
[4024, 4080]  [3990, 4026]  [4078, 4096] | 2.3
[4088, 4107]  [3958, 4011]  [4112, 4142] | -0.4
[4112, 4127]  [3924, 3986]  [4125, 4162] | -1.4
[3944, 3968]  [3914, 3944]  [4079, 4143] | -2.8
